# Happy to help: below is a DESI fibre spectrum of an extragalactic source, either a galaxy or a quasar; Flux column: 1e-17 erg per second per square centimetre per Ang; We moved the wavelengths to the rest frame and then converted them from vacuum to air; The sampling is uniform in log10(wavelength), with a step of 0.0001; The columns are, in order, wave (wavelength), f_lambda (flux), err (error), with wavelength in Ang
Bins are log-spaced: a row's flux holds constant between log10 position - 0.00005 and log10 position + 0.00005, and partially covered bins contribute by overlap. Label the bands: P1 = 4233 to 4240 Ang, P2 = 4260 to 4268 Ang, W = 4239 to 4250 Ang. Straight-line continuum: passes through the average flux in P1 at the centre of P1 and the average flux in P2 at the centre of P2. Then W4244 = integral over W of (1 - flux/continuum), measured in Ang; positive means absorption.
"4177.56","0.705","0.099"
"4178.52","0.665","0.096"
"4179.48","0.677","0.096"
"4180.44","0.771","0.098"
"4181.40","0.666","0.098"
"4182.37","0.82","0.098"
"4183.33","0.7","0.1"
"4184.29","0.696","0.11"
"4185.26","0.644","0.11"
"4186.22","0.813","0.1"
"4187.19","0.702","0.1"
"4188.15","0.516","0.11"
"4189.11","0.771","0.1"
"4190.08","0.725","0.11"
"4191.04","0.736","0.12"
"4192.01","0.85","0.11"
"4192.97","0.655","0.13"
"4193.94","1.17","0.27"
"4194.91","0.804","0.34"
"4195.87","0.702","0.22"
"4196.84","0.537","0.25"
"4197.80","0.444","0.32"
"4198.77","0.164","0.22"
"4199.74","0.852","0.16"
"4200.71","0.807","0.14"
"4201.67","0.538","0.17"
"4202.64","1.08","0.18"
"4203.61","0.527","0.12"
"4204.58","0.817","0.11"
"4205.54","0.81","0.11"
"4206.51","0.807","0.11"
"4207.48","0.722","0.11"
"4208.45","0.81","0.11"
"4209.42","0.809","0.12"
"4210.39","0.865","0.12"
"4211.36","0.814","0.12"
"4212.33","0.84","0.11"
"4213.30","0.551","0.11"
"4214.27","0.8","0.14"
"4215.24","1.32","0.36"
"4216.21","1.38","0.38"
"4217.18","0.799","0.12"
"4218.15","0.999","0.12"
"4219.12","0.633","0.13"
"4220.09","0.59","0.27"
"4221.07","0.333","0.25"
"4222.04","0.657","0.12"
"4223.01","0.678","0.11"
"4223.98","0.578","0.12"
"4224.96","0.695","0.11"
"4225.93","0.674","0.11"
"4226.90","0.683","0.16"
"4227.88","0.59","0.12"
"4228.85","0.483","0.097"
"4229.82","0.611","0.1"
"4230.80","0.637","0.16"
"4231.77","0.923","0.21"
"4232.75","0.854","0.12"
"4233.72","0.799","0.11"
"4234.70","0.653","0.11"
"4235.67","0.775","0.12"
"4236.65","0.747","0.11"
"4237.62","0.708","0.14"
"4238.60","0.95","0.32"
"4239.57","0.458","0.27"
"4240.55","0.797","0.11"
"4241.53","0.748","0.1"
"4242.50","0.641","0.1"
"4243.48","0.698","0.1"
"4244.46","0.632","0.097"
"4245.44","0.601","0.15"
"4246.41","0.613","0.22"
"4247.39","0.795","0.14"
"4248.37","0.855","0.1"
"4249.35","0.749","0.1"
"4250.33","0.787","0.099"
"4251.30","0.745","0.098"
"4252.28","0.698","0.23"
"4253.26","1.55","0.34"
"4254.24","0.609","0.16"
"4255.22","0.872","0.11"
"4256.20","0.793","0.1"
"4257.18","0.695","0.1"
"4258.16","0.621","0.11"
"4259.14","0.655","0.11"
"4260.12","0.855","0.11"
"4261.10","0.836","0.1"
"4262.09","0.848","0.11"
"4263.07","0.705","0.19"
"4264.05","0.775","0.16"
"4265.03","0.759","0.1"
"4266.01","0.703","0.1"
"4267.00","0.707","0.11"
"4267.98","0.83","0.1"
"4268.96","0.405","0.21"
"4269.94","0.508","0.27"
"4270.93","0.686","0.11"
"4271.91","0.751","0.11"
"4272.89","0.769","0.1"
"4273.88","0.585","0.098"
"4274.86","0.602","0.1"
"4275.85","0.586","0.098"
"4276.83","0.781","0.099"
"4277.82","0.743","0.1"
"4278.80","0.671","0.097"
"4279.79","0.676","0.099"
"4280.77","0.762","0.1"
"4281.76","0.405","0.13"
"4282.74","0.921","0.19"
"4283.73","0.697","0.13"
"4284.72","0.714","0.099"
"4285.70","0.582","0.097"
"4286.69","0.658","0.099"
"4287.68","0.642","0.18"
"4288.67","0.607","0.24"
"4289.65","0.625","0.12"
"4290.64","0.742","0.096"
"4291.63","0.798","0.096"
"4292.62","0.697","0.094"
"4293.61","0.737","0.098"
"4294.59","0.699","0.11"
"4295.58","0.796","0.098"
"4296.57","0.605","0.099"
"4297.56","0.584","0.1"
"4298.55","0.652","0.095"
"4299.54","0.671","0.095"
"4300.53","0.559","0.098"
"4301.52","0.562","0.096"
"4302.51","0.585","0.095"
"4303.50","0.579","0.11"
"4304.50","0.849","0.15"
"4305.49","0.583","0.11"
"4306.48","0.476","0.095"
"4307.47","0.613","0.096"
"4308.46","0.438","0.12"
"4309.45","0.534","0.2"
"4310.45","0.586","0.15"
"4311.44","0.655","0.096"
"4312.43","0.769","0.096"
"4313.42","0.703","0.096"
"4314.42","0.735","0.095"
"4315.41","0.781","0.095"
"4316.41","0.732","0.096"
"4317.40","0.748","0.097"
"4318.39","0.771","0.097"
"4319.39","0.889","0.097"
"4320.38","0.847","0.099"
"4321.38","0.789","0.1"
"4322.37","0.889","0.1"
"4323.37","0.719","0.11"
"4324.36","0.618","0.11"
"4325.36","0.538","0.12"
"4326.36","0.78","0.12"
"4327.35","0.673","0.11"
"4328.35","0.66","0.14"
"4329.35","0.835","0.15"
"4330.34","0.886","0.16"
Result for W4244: 0.8 Ang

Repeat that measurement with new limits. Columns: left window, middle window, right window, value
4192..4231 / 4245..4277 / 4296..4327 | -1.51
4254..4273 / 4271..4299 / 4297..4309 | -1.31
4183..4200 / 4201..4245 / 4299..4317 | -4.47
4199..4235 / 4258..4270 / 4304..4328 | 0.14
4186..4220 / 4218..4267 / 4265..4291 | -0.55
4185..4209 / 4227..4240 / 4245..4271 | 0.57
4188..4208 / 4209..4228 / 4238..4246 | -1.65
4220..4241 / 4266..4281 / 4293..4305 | -0.13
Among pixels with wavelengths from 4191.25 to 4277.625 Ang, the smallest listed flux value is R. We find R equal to 0.164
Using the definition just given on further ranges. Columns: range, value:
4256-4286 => 0.405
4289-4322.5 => 0.438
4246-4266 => 0.609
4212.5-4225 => 0.333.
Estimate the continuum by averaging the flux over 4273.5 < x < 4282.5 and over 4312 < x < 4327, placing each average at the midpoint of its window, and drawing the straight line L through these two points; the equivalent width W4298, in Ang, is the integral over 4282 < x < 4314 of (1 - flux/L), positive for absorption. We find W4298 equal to 2.2 Ang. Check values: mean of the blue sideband 0.655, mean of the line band 0.652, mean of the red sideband 0.753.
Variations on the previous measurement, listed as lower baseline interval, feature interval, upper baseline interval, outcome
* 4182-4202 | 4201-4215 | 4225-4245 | -1.6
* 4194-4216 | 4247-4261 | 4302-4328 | -1.5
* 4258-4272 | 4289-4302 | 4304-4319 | 0.2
